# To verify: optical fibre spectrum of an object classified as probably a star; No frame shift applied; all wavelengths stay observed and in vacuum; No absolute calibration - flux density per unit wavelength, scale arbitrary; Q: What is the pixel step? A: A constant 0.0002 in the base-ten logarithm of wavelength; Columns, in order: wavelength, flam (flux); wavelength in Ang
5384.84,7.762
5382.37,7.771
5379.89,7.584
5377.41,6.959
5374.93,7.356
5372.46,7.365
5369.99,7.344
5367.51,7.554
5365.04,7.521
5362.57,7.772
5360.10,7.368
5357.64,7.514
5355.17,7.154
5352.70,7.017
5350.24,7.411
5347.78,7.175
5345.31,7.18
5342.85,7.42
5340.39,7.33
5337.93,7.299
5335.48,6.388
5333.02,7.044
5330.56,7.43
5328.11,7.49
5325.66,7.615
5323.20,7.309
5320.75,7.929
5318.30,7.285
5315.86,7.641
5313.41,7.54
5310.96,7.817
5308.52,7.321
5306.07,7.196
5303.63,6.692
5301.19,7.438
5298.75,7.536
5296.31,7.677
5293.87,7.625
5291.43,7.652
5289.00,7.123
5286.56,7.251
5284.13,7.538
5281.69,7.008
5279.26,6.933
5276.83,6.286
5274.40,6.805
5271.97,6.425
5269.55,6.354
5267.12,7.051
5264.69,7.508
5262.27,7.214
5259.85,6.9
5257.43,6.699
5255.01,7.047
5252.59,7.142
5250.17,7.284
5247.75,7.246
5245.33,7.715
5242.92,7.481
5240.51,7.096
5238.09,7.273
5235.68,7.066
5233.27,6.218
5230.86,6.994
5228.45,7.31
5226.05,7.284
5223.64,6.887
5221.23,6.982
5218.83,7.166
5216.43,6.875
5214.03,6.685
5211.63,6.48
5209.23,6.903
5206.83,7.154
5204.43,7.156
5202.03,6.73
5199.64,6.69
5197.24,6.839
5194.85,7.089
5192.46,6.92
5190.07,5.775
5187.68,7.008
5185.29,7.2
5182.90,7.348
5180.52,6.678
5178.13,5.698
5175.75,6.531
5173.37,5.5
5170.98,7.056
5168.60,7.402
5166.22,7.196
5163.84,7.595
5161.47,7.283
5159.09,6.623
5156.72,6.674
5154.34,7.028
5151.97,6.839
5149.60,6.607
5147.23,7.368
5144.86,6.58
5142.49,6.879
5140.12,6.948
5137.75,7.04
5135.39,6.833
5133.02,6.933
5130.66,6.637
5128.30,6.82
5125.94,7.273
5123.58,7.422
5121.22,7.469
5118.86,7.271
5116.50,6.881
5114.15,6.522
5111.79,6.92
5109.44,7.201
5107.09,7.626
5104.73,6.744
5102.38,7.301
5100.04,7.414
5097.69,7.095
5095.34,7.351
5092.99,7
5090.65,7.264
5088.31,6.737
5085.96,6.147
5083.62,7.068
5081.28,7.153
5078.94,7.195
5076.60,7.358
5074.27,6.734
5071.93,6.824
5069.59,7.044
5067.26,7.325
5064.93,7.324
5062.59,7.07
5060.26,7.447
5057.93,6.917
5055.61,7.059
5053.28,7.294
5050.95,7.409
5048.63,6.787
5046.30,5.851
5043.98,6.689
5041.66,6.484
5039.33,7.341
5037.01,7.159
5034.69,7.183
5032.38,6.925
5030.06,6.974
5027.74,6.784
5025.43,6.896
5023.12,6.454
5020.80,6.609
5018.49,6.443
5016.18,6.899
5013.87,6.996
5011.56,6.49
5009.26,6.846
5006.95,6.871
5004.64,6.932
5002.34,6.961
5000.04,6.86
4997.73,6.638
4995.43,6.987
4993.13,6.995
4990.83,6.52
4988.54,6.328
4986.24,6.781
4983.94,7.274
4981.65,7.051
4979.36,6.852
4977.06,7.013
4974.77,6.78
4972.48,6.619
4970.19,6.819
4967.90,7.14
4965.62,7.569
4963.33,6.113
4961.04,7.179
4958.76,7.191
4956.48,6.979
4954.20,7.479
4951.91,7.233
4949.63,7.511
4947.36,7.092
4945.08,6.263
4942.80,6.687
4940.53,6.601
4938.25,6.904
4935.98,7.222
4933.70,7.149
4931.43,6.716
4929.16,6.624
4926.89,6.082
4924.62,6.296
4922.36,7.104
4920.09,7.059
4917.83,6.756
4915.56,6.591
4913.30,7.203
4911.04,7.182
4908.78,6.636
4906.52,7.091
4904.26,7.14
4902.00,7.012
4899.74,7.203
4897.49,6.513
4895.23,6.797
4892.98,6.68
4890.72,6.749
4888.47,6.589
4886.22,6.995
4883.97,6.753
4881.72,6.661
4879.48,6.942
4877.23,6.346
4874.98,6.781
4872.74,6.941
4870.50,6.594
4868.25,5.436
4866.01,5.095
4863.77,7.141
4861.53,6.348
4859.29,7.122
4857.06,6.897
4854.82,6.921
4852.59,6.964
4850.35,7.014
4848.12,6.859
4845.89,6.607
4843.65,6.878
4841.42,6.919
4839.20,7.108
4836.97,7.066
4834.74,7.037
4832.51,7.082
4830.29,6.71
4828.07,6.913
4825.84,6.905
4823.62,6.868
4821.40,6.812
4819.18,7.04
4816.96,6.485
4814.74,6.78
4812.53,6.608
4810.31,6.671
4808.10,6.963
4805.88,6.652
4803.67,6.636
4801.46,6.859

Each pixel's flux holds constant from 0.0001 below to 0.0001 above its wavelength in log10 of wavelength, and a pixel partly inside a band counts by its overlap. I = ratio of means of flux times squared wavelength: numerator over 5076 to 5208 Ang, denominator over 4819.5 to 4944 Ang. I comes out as 1.1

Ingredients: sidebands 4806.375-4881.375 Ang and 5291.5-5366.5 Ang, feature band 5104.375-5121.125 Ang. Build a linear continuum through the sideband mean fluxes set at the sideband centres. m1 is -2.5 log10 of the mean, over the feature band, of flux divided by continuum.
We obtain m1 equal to 0.005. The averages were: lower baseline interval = 6.75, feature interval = 7.06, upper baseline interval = 7.38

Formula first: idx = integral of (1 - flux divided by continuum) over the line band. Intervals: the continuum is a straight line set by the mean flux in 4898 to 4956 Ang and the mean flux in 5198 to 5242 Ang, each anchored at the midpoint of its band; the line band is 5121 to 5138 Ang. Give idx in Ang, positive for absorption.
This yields -0.2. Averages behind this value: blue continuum 6.91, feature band 7.03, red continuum 6.94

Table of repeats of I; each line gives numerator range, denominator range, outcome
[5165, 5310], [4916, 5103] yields 1.10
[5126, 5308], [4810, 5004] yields 1.15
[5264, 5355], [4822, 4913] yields 1.27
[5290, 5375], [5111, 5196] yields 1.15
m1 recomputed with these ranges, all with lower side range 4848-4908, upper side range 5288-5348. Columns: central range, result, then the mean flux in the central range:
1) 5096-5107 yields -0.02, 7.19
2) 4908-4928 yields 0.00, 6.77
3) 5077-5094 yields 0.01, 6.96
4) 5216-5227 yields 0.03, 7.04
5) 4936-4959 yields -0.03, 7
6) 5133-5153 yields 0.03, 6.89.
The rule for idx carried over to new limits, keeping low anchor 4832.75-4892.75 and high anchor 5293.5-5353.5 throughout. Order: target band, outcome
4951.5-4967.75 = -0.58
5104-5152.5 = 0.62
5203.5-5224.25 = 0.82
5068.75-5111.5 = -0.20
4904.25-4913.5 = -0.32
